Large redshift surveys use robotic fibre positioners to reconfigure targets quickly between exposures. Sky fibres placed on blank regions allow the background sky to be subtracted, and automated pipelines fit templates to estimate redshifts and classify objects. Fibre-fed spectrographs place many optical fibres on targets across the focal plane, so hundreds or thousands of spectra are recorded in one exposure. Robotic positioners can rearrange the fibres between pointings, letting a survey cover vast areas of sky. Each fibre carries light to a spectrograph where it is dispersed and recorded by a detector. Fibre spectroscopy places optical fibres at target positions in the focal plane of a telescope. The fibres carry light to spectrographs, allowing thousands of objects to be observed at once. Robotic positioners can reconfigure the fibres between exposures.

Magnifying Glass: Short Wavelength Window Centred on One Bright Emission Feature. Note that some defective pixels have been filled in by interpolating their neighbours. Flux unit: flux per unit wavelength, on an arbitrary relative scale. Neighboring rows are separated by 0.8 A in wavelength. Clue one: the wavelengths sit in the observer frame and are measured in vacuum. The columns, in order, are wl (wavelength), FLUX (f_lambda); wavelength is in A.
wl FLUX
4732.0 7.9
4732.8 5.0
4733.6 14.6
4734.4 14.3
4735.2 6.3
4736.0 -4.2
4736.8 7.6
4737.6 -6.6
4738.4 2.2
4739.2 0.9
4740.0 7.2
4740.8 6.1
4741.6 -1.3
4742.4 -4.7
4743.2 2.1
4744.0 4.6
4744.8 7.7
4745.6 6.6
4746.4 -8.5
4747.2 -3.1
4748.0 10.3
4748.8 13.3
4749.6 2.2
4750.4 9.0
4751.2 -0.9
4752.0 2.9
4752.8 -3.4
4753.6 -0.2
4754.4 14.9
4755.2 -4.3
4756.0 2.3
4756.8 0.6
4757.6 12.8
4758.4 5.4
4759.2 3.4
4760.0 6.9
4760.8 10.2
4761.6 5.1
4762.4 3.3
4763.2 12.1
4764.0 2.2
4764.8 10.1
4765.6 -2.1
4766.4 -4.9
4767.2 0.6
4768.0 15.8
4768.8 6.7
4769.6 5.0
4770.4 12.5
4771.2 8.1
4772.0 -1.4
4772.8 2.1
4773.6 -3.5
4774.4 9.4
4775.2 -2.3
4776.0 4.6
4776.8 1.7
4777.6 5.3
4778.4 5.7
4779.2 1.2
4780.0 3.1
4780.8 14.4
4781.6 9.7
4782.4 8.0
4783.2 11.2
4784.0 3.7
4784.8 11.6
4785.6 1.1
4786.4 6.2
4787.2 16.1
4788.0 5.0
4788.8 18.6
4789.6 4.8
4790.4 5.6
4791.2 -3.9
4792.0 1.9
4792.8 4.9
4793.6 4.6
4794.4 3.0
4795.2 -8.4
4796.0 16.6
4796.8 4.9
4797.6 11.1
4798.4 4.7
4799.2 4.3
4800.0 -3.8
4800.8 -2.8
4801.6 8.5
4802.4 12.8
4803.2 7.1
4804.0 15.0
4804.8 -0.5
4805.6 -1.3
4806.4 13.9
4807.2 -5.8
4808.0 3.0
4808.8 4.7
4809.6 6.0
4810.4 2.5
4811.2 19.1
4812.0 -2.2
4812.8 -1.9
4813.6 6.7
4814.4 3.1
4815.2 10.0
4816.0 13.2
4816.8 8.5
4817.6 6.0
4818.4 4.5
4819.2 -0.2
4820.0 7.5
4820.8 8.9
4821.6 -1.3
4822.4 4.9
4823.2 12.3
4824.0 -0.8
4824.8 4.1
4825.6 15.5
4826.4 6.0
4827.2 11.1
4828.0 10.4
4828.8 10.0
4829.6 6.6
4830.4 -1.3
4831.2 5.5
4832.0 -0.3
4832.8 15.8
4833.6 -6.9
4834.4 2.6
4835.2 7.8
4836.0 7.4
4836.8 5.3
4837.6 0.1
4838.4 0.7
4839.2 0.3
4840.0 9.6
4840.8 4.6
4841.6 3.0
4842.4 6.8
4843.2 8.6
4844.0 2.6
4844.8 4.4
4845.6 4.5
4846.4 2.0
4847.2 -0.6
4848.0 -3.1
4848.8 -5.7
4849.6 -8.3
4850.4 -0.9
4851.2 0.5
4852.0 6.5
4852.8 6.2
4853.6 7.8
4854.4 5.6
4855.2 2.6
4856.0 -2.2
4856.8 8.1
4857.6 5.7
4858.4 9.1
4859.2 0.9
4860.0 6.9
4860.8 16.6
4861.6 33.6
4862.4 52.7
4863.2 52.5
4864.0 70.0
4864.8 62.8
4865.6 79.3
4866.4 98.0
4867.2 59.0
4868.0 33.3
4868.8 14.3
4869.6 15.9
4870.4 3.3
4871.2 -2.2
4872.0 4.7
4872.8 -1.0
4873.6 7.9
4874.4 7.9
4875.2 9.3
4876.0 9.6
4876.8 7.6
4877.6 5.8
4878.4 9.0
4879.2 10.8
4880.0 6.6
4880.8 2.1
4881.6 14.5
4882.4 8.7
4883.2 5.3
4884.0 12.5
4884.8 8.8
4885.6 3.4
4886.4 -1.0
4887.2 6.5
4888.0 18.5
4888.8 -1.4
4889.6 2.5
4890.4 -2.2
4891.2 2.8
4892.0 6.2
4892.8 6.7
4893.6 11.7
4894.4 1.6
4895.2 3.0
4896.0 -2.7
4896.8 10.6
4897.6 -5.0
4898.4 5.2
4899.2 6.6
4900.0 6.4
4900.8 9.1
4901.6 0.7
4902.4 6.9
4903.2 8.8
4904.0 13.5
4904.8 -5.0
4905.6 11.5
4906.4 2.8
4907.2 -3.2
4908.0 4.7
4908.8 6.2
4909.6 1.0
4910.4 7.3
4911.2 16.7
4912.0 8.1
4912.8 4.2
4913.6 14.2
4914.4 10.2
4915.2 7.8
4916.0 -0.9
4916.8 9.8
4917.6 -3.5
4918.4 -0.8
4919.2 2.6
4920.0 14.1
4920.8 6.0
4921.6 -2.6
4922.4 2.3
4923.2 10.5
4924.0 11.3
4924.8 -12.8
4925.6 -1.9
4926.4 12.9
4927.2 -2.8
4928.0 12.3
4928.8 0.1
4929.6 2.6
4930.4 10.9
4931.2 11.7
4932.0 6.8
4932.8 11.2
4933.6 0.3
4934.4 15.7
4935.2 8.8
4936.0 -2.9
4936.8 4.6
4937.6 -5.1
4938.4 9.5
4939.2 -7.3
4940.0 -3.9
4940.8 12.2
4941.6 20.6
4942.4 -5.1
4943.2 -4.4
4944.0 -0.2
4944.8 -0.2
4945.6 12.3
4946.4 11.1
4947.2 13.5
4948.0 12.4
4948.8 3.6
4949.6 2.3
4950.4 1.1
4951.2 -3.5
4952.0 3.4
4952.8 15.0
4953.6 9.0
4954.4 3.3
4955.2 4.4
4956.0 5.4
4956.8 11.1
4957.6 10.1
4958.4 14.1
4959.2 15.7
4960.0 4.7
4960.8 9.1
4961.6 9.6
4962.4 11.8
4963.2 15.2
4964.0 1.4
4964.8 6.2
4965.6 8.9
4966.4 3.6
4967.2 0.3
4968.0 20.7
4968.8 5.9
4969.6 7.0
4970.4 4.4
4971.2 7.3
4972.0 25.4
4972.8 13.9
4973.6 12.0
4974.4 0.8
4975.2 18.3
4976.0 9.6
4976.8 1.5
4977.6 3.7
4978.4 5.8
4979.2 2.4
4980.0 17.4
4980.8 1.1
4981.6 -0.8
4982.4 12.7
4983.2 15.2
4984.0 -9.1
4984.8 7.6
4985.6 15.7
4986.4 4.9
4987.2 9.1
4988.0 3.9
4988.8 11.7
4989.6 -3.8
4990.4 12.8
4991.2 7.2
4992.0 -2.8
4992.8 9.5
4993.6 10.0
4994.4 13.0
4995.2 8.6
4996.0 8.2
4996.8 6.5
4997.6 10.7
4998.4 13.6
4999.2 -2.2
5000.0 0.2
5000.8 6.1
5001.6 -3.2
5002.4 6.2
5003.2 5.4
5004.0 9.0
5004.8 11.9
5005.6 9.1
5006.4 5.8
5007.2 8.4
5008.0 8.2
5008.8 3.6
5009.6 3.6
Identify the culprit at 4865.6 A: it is [O II] 3727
